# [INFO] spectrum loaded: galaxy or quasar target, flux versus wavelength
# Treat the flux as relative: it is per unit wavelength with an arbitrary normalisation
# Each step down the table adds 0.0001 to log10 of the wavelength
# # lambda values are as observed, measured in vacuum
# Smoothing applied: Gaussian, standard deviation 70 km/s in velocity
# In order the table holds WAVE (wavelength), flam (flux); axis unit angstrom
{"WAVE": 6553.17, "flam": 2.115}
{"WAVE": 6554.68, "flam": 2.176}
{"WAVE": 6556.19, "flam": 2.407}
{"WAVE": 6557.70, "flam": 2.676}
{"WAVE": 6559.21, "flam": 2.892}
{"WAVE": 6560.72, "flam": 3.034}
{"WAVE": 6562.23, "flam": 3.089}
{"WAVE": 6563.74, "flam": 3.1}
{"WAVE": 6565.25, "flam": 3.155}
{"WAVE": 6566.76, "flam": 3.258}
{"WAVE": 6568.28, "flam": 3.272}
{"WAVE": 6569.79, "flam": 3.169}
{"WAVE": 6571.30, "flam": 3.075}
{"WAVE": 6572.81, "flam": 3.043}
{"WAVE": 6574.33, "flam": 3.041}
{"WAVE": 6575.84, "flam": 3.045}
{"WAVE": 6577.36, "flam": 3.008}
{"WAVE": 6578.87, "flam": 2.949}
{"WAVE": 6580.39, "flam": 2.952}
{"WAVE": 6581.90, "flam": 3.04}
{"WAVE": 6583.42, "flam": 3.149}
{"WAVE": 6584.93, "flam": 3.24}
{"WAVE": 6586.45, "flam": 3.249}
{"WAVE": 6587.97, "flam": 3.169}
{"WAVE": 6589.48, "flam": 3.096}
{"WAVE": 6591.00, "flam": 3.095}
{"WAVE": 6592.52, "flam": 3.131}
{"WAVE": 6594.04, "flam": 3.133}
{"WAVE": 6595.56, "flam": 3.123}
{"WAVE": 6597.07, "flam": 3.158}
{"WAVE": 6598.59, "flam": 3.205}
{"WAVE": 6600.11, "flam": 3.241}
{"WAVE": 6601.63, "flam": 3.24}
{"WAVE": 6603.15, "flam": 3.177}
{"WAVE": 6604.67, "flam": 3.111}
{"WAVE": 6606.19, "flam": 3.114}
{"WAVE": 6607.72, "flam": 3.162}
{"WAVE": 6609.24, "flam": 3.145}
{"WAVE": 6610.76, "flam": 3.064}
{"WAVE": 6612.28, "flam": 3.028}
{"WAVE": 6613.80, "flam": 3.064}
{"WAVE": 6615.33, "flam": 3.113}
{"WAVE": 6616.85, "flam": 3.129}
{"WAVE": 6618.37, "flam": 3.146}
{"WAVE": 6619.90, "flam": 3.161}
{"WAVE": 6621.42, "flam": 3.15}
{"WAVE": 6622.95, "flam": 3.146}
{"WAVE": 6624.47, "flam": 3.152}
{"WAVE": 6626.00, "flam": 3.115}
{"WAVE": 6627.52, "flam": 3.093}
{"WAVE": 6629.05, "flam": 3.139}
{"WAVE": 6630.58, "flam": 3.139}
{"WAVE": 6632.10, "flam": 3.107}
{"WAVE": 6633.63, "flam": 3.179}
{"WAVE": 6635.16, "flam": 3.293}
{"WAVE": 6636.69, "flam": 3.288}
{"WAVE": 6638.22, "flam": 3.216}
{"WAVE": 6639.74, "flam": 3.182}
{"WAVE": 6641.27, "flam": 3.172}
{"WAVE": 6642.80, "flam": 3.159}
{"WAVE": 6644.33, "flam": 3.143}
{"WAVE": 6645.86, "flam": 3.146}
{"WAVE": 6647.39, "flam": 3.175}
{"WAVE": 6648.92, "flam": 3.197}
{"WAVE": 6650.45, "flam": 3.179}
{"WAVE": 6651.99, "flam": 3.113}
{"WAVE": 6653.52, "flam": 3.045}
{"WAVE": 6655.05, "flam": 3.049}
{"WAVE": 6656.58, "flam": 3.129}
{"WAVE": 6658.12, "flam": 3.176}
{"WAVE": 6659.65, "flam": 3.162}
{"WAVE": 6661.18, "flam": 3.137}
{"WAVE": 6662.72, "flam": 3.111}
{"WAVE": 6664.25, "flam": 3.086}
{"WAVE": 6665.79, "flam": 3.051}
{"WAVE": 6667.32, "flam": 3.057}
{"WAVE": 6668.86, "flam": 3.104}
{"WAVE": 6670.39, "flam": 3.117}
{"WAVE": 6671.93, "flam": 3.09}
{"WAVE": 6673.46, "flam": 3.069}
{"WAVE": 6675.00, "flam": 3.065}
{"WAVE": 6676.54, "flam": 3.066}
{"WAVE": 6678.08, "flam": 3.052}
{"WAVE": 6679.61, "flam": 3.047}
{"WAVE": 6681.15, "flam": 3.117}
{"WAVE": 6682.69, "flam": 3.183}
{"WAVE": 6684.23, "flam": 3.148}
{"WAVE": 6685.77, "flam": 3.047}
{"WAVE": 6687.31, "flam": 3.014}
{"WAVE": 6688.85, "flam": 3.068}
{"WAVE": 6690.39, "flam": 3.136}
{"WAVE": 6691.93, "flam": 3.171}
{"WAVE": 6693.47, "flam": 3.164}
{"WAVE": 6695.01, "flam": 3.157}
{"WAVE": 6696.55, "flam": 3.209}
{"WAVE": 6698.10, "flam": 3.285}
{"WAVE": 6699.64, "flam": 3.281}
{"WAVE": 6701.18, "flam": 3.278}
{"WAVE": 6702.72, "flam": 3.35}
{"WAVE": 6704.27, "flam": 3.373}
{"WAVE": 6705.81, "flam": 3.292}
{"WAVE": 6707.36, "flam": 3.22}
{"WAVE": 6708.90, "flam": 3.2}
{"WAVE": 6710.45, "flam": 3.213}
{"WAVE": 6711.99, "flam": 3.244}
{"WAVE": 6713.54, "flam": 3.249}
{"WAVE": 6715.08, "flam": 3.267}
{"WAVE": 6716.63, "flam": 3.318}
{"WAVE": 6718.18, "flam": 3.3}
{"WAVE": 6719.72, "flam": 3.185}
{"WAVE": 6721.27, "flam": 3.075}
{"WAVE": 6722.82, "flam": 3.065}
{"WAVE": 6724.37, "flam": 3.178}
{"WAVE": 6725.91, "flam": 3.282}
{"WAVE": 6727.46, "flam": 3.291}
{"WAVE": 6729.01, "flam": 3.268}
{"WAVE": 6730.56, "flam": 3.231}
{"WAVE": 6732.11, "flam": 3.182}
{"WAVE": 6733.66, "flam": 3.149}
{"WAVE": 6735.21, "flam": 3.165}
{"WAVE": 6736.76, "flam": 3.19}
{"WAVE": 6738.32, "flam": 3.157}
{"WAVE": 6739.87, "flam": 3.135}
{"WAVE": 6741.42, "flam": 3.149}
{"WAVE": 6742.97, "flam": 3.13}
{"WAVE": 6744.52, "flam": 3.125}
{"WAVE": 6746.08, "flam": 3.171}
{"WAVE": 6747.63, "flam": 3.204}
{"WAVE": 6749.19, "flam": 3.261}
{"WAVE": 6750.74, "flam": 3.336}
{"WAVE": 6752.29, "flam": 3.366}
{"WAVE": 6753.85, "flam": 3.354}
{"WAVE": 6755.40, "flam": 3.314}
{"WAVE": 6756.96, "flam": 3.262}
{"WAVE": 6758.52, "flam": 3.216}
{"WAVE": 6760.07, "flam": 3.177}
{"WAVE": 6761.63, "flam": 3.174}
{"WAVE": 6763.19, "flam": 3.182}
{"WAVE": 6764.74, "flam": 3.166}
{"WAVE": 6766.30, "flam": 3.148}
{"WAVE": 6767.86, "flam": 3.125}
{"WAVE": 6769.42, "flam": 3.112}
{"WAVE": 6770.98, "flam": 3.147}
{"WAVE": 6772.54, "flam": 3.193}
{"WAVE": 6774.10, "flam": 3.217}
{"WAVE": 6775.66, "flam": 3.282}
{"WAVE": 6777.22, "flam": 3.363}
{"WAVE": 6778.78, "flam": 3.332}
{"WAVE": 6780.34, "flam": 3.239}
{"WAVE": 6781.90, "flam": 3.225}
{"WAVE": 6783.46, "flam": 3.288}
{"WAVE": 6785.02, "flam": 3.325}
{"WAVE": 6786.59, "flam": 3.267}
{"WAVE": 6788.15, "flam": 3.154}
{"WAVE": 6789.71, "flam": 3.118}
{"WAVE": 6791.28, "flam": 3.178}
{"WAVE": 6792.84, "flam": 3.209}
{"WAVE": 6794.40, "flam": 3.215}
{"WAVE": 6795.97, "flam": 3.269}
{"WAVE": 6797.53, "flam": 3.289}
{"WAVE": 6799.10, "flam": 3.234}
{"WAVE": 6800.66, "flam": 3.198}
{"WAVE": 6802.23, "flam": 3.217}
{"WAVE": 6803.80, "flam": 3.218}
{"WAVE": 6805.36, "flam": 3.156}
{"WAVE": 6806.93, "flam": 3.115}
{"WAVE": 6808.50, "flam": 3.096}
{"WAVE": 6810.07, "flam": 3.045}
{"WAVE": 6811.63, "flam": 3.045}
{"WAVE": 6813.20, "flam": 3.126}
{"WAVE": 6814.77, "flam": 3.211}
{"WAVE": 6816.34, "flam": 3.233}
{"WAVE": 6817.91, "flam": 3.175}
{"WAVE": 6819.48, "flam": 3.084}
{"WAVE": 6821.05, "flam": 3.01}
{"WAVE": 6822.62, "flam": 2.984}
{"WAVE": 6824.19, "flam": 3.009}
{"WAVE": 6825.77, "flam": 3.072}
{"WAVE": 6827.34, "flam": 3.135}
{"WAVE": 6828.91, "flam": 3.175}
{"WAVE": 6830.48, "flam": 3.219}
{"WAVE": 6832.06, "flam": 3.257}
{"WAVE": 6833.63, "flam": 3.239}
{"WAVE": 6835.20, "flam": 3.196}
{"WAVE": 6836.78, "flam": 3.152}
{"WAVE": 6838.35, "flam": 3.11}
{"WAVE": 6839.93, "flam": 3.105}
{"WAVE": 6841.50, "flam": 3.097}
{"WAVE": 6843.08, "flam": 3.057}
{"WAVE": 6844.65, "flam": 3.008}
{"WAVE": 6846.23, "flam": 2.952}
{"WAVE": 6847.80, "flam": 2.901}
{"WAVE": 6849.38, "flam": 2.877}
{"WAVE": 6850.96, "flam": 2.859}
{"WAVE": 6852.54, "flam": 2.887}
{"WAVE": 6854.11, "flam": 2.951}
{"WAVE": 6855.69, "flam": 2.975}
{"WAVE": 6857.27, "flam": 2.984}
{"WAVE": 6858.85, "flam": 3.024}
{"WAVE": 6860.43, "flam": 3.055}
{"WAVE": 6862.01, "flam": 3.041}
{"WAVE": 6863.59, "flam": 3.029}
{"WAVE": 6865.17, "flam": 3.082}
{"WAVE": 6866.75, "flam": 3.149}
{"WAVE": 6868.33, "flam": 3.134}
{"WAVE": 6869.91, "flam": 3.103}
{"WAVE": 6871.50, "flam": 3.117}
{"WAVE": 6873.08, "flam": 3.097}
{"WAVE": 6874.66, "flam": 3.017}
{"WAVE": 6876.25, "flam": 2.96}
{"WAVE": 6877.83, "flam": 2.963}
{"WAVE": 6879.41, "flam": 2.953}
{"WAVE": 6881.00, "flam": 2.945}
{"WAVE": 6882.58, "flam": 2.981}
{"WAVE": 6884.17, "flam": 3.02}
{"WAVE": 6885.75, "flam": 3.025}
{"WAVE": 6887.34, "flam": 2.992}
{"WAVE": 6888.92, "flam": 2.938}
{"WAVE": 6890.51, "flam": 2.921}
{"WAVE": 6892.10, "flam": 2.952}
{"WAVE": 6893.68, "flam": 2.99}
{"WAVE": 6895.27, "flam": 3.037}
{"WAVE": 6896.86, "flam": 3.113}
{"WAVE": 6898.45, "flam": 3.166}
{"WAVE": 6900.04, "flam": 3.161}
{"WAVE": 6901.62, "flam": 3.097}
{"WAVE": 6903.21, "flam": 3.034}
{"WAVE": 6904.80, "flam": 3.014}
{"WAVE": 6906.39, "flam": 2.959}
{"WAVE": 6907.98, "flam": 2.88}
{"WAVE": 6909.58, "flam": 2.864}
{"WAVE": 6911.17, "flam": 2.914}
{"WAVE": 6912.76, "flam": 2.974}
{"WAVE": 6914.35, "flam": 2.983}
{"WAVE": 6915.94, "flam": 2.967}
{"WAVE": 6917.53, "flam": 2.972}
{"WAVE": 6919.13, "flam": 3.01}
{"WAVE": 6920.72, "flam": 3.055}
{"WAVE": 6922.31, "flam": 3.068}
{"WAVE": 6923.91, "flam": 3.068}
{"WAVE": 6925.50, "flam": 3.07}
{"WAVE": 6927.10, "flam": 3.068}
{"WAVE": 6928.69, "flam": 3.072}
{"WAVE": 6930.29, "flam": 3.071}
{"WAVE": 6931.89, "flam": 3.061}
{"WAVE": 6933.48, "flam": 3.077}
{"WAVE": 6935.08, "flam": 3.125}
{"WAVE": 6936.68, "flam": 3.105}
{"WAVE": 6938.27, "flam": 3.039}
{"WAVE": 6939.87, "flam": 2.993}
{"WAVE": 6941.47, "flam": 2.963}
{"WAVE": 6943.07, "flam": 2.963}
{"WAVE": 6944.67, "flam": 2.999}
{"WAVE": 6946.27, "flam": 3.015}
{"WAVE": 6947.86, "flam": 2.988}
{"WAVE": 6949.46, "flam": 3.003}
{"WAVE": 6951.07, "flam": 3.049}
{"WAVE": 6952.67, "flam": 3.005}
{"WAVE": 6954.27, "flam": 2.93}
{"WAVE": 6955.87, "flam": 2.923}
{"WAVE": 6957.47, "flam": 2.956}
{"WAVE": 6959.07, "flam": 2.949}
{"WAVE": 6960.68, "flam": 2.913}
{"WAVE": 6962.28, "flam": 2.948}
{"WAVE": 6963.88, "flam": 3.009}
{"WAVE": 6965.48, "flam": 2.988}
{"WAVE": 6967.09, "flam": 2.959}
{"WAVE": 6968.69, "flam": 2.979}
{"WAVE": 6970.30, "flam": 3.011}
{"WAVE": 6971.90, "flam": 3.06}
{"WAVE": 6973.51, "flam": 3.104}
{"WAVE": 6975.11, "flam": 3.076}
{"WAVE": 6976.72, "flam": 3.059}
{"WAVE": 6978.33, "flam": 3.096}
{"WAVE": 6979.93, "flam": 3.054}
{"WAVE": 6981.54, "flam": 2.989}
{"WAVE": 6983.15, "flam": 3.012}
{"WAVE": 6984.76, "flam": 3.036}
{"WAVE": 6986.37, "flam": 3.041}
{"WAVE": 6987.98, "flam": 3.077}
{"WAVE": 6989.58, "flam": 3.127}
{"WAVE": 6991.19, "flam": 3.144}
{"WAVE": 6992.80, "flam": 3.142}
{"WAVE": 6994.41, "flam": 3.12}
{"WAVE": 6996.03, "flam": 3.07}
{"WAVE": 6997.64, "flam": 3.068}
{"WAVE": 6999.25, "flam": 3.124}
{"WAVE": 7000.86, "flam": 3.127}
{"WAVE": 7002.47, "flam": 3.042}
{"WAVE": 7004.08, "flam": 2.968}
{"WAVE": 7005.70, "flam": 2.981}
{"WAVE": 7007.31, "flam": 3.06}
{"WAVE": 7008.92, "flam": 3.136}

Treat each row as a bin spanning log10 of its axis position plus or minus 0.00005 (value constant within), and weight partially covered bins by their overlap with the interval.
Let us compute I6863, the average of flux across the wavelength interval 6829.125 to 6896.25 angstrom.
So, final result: 3.03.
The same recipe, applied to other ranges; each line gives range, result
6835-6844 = 3.11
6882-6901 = 3.03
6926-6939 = 3.08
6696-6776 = 3.22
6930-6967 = 3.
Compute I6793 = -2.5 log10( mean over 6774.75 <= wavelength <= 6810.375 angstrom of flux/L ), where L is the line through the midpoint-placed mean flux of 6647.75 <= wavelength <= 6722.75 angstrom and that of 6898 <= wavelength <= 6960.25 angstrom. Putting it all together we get -0.04 mag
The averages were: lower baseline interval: 3.16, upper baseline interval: 3.01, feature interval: 3.22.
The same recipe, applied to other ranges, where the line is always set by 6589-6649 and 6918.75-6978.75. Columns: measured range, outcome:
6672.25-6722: -0.02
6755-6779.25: -0.04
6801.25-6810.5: -0.02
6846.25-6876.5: 0.02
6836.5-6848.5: 0.01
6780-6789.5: -0.05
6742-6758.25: -0.05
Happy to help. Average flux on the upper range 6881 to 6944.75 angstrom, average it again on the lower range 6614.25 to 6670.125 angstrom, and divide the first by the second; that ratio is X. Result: 1.0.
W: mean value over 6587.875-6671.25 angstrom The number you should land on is 3.14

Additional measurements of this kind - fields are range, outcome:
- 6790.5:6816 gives 3.18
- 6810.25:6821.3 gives 3.13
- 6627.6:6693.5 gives 3.13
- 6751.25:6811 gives 3.22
